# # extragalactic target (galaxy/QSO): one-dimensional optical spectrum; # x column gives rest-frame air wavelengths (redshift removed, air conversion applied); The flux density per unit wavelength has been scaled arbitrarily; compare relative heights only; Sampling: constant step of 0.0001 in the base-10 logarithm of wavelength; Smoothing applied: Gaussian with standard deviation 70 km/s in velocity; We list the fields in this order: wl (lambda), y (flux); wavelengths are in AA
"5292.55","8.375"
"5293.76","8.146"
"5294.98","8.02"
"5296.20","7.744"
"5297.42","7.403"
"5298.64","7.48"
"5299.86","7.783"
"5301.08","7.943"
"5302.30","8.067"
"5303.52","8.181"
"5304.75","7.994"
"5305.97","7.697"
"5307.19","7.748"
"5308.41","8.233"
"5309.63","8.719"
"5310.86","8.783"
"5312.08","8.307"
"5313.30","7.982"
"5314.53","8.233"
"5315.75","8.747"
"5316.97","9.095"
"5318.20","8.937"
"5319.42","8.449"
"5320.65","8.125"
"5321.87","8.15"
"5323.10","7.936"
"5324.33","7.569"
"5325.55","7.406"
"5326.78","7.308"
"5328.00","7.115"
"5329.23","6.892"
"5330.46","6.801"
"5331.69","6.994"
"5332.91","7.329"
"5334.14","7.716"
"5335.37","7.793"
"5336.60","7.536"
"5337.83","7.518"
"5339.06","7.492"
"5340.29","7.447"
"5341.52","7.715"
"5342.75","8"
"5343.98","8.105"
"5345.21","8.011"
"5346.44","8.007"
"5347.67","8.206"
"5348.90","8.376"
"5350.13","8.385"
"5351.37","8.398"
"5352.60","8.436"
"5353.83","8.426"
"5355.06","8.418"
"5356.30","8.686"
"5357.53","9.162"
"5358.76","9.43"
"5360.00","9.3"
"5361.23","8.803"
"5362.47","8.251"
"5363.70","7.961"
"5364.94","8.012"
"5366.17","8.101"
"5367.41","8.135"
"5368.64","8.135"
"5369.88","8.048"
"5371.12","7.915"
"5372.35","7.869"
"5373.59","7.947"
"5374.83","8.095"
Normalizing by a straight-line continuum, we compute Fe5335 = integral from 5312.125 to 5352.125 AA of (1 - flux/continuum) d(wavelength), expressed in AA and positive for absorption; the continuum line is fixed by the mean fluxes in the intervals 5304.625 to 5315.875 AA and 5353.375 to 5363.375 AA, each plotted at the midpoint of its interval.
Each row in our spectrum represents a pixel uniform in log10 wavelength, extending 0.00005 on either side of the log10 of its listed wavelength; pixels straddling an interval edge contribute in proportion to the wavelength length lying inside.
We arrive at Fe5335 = 2.9 AA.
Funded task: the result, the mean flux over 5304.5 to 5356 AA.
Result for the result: 7.97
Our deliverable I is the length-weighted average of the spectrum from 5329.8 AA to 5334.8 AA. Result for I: 7.21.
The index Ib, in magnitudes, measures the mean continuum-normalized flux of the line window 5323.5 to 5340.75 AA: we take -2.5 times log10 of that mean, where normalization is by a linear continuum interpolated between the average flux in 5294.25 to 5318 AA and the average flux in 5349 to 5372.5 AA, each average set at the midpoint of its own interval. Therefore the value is 0.13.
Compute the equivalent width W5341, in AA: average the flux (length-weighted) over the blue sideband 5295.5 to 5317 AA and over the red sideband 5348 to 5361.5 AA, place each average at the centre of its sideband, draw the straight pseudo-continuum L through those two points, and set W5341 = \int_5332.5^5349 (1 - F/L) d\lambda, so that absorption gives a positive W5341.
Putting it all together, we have 1.4 AA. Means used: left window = 8.09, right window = 8.7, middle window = 7.79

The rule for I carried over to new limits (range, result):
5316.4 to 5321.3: 8.64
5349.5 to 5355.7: 8.41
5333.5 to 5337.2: 7.67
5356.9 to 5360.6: 9.3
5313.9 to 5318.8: 8.74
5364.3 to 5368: 8.07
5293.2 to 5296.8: 7.96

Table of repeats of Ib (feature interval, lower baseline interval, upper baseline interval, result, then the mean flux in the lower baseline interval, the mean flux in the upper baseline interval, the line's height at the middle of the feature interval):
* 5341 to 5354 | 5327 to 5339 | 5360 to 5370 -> -0.061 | 7.31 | 8.26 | 7.74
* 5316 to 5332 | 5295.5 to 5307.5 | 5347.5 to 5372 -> 0.035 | 7.8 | 8.43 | 8.05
